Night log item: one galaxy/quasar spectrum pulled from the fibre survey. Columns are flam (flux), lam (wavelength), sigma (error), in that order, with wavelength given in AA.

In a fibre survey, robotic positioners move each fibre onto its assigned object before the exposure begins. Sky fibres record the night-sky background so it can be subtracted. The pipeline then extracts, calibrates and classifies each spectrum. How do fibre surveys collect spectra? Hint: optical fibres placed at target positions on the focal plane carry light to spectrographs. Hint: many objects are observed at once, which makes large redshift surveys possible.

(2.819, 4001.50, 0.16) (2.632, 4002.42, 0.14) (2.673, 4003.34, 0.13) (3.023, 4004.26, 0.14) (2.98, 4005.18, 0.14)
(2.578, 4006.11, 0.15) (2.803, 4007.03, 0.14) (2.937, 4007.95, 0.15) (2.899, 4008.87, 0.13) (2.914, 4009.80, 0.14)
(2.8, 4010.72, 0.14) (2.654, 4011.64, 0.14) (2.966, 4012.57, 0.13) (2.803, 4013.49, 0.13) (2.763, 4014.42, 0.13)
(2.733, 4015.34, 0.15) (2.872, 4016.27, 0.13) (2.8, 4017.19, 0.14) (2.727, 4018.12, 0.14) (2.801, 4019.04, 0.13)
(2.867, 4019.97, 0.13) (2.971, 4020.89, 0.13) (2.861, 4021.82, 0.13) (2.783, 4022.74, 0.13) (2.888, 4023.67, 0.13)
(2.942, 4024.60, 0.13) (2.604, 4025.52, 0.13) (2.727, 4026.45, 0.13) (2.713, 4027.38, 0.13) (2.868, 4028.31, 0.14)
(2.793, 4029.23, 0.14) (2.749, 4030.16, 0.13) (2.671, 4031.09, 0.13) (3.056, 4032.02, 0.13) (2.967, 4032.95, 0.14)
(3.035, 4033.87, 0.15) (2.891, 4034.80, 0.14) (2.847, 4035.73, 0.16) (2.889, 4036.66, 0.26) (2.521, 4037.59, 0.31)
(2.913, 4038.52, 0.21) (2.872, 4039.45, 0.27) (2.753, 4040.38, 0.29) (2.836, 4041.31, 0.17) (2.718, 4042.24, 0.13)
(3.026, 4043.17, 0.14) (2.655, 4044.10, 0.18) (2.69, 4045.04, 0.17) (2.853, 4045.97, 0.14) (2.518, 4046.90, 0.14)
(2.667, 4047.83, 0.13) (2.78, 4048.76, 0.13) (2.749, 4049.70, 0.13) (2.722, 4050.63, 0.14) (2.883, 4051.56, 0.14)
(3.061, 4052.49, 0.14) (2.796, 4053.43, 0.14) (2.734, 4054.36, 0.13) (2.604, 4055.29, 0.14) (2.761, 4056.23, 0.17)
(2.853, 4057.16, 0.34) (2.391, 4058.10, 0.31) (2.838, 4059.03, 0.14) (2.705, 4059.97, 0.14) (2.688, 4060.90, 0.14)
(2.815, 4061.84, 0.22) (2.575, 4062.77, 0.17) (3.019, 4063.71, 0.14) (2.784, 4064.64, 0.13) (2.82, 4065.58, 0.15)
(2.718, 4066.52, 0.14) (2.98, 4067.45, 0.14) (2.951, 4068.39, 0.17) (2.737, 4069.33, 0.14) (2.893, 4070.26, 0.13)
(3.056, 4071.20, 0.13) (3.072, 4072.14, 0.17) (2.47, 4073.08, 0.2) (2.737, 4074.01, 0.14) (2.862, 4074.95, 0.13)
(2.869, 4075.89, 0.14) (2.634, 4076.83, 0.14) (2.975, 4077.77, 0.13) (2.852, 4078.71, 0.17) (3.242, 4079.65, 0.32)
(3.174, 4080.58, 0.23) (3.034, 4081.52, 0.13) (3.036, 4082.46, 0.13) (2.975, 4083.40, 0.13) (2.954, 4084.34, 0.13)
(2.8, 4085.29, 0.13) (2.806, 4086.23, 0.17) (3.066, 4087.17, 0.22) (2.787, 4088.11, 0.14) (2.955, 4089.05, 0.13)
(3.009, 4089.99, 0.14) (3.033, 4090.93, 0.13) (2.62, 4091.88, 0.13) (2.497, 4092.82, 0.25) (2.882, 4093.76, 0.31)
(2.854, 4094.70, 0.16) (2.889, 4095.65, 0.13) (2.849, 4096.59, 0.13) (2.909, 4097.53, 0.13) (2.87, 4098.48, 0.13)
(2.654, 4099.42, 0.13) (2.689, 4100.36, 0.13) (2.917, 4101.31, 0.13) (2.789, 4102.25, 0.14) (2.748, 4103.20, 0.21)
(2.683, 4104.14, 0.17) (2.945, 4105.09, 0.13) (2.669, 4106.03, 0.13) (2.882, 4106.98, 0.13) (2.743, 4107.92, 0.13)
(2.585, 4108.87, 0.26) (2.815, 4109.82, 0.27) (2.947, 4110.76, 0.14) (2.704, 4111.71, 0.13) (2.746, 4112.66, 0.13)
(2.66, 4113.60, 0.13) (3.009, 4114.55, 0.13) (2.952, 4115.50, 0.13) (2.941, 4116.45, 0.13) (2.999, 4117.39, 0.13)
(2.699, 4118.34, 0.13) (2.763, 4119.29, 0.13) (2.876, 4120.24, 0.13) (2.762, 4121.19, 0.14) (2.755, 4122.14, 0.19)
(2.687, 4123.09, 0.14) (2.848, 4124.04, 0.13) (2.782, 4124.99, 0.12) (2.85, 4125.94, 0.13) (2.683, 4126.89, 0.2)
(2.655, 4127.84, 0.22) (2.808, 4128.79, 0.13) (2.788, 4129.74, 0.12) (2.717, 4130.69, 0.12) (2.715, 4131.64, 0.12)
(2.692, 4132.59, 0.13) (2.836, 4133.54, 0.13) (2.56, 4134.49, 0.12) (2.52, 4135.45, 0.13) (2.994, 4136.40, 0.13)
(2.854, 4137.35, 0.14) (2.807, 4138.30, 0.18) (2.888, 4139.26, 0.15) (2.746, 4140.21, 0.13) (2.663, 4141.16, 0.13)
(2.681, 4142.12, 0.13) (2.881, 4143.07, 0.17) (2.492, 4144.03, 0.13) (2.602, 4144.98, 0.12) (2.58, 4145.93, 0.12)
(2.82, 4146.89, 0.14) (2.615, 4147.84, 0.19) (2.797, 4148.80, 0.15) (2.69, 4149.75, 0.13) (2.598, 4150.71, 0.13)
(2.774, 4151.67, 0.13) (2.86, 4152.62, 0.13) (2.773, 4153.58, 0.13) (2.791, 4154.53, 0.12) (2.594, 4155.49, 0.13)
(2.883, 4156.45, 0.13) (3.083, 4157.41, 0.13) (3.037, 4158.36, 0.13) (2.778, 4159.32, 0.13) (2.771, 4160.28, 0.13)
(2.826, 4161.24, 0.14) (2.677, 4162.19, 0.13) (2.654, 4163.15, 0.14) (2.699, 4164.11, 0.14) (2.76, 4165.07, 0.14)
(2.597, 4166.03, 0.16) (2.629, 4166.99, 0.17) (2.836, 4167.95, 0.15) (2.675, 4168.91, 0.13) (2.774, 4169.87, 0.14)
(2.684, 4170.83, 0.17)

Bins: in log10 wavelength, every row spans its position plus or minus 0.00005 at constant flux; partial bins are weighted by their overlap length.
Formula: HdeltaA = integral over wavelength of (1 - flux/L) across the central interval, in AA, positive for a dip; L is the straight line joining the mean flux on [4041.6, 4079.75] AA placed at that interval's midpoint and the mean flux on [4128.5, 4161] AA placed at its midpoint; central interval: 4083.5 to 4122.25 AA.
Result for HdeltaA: -0.7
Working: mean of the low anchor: 2.79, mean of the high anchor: 2.76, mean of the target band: 2.82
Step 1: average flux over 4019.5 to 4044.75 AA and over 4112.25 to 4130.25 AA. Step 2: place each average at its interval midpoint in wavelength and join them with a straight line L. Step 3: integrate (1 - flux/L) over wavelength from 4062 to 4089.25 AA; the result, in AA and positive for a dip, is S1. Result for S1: -0.7 AA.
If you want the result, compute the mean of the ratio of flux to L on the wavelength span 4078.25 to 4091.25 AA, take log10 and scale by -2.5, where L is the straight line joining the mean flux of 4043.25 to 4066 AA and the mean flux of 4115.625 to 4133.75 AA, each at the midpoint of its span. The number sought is -0.08 mag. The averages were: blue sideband 2.75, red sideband 2.78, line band 2.98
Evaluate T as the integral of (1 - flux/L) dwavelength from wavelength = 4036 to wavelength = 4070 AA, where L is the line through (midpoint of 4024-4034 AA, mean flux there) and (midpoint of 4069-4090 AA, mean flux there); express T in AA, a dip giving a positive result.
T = 1.1 AA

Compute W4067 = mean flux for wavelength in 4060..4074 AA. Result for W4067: 2.82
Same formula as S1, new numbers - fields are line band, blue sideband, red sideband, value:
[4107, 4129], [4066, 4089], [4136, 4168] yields 0.2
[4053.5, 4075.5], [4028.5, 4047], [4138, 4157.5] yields 0.1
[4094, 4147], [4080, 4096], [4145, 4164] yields 1.1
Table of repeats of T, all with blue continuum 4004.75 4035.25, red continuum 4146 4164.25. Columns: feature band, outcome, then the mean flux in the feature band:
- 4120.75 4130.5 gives 0.08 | 2.76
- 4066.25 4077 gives -0.12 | 2.84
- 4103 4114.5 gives 0.09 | 2.77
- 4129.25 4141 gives 0.10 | 2.76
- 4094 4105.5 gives -0.09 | 2.82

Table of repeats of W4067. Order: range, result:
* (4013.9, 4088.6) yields 2.83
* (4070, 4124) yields 2.85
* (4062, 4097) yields 2.88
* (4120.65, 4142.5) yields 2.75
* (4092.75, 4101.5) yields 2.81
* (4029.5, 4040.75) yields 2.85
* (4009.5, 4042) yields 2.82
